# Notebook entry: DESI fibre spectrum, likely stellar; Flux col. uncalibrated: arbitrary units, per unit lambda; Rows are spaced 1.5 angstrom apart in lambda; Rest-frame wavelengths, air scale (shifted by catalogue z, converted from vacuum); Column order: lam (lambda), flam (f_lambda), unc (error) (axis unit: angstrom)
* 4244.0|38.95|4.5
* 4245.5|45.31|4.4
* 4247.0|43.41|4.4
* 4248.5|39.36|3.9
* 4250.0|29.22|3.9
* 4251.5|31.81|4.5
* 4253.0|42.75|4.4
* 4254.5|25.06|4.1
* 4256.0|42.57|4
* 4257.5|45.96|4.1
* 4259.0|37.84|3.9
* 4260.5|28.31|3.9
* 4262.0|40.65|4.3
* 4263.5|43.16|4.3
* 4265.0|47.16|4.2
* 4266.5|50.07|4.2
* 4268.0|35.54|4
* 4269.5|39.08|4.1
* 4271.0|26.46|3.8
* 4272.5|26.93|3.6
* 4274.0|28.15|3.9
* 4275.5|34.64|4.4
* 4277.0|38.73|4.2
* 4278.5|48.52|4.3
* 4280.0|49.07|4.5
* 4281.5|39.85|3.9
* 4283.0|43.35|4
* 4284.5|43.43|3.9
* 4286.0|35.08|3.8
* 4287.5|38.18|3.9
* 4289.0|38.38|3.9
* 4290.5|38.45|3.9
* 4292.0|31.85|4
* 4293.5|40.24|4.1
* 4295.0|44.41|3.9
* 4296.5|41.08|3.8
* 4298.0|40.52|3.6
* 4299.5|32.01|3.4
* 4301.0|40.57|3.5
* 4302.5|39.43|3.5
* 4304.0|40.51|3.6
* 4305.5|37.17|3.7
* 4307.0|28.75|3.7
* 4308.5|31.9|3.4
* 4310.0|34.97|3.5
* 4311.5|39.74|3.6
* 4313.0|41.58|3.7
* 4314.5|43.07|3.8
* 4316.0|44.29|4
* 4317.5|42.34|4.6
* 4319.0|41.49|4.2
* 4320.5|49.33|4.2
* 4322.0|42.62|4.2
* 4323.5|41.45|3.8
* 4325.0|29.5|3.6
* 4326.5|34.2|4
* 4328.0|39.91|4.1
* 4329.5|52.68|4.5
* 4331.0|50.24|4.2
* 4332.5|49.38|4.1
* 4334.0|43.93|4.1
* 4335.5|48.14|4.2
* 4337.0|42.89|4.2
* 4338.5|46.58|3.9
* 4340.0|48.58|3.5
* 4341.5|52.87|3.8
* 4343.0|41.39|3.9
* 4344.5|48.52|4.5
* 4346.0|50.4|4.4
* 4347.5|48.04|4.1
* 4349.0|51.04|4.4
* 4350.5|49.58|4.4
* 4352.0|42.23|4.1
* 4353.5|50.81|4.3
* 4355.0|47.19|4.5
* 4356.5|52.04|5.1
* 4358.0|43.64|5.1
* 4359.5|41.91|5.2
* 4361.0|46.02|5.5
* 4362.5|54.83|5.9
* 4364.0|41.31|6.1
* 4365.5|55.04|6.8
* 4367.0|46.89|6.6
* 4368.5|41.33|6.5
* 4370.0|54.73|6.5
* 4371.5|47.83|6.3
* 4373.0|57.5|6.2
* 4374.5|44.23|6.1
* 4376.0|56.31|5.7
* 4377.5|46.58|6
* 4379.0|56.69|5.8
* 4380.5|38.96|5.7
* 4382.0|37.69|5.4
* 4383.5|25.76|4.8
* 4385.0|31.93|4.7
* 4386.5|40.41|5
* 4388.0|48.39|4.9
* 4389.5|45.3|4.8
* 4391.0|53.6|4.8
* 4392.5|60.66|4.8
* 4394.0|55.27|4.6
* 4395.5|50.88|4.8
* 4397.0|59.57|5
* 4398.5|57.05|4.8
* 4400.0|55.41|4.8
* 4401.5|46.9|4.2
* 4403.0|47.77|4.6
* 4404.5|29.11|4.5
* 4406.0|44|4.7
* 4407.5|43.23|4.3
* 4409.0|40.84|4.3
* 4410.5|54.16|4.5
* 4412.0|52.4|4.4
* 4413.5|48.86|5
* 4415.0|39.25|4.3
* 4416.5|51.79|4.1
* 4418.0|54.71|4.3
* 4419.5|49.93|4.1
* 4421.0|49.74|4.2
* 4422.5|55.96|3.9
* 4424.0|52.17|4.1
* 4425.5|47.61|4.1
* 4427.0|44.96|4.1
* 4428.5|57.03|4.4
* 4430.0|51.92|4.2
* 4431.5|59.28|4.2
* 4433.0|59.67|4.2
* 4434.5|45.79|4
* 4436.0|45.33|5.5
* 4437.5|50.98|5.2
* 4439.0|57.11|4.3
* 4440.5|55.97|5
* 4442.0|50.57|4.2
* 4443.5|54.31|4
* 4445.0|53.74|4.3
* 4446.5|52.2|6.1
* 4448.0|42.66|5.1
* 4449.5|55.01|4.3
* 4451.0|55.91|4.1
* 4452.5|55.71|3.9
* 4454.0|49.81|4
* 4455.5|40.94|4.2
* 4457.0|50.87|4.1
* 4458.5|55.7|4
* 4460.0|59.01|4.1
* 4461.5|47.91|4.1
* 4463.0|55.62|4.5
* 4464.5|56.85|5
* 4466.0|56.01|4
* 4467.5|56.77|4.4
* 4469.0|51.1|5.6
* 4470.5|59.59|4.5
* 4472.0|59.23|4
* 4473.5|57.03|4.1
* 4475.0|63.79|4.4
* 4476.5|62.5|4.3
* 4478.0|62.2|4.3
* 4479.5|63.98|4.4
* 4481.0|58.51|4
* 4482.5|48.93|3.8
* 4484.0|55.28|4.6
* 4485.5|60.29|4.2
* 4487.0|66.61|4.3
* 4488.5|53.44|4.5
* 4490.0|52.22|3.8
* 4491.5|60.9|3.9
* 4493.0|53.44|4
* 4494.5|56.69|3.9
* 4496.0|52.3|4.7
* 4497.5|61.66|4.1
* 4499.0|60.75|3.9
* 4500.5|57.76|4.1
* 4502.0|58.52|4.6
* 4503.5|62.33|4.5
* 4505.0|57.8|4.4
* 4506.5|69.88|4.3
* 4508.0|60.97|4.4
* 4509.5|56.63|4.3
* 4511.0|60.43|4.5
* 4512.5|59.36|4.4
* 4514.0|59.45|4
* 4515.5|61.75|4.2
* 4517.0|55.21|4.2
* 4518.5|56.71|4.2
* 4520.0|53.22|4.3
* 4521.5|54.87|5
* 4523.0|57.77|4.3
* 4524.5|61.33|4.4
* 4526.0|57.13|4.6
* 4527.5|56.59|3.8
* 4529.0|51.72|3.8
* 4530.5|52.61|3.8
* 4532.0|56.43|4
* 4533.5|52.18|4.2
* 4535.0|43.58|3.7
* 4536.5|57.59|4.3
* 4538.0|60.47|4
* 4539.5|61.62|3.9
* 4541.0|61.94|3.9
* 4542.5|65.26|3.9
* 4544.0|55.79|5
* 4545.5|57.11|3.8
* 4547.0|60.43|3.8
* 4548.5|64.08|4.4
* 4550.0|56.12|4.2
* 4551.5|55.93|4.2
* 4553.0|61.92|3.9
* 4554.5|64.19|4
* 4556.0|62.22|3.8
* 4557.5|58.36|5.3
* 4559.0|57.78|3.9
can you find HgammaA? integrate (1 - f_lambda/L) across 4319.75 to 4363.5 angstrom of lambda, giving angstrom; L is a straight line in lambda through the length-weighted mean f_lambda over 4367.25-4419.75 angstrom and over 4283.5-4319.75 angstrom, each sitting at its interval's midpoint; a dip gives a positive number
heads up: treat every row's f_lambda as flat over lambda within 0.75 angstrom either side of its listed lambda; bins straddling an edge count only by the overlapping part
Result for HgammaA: -3.61 angstrom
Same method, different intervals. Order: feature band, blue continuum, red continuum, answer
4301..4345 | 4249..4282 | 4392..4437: 0.4 angstrom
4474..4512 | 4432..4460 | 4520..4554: -3.0 angstrom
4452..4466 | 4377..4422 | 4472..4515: 0.5 angstrom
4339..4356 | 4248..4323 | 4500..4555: -1.8 angstrom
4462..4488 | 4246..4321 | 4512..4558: -2.5 angstrom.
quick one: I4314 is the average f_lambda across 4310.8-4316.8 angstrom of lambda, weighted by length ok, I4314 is 42.2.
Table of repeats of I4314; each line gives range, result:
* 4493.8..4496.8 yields 54.6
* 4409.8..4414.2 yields 51.8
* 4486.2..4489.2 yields 60.1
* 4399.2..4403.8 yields 49.9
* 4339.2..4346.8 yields 48.3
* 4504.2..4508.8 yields 62.8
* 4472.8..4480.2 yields 61.9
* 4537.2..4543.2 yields 62.3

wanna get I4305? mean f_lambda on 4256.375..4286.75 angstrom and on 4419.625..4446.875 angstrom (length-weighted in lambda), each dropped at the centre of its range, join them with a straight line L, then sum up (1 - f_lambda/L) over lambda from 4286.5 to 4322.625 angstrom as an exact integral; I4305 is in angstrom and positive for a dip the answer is 2.26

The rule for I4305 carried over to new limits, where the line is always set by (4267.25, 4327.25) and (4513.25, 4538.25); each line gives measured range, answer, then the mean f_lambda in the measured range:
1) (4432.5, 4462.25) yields -1.27 angstrom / 51.9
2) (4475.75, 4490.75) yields -1.69 angstrom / 58.4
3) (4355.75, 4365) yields -0.78 angstrom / 46.9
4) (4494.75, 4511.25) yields -1.77 angstrom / 59.8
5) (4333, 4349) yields -2.15 angstrom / 47.4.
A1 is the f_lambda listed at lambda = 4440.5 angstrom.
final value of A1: 55.97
